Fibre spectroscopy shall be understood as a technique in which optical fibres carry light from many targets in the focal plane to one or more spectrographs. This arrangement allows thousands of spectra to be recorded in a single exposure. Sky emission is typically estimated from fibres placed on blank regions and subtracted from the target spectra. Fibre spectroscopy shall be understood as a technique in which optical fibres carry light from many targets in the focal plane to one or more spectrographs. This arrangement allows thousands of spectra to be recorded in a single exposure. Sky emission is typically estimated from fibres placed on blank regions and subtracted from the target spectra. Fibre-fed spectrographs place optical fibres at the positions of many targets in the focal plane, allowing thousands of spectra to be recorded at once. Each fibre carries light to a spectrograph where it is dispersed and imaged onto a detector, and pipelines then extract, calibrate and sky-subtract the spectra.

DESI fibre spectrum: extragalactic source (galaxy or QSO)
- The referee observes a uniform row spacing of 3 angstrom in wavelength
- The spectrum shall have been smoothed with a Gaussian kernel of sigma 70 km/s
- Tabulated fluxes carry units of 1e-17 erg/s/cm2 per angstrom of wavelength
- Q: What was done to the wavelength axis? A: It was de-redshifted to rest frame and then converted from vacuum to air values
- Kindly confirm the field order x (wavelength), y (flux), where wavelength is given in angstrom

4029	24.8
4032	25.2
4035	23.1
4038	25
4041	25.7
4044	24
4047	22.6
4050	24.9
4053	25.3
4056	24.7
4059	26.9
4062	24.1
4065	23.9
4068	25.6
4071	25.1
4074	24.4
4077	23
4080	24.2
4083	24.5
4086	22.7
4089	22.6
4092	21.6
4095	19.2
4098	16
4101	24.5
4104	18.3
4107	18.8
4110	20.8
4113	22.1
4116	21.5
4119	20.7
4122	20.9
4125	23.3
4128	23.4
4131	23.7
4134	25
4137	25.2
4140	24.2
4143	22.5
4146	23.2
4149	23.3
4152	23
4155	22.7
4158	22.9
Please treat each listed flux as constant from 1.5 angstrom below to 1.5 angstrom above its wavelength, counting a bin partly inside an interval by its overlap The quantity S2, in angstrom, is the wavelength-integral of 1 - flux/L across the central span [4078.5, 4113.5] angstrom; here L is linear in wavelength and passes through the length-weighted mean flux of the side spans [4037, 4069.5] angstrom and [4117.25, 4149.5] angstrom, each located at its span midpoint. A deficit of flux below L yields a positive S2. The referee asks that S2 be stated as 3.95 angstrom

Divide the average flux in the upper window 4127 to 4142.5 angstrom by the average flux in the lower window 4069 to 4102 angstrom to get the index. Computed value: 1.07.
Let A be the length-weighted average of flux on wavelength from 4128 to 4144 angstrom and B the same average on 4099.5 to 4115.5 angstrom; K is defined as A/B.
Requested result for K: 1.2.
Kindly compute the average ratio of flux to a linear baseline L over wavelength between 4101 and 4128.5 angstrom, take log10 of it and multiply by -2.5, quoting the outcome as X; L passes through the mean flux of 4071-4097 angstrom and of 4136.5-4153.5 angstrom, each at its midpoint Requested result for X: 0.10 mag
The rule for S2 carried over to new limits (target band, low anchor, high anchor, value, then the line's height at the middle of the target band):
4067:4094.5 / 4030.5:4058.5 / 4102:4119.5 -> -1.5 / 22.3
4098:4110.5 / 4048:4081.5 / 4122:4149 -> 2.1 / 24.1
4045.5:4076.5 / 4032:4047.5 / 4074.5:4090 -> -1.1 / 23.9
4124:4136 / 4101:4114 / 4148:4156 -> -1.2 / 21.7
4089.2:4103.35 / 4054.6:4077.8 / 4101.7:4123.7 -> 1.1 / 22.1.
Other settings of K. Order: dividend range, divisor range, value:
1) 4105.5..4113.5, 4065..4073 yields 0.81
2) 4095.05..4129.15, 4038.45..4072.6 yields 0.84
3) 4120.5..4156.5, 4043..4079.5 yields 0.95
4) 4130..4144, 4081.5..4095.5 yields 1.08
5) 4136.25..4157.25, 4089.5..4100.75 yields 1.18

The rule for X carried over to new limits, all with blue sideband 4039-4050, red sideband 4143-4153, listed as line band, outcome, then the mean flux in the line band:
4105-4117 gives 0.14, 20.7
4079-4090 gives 0.01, 23.5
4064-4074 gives -0.04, 24.8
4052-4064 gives -0.05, 25.2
